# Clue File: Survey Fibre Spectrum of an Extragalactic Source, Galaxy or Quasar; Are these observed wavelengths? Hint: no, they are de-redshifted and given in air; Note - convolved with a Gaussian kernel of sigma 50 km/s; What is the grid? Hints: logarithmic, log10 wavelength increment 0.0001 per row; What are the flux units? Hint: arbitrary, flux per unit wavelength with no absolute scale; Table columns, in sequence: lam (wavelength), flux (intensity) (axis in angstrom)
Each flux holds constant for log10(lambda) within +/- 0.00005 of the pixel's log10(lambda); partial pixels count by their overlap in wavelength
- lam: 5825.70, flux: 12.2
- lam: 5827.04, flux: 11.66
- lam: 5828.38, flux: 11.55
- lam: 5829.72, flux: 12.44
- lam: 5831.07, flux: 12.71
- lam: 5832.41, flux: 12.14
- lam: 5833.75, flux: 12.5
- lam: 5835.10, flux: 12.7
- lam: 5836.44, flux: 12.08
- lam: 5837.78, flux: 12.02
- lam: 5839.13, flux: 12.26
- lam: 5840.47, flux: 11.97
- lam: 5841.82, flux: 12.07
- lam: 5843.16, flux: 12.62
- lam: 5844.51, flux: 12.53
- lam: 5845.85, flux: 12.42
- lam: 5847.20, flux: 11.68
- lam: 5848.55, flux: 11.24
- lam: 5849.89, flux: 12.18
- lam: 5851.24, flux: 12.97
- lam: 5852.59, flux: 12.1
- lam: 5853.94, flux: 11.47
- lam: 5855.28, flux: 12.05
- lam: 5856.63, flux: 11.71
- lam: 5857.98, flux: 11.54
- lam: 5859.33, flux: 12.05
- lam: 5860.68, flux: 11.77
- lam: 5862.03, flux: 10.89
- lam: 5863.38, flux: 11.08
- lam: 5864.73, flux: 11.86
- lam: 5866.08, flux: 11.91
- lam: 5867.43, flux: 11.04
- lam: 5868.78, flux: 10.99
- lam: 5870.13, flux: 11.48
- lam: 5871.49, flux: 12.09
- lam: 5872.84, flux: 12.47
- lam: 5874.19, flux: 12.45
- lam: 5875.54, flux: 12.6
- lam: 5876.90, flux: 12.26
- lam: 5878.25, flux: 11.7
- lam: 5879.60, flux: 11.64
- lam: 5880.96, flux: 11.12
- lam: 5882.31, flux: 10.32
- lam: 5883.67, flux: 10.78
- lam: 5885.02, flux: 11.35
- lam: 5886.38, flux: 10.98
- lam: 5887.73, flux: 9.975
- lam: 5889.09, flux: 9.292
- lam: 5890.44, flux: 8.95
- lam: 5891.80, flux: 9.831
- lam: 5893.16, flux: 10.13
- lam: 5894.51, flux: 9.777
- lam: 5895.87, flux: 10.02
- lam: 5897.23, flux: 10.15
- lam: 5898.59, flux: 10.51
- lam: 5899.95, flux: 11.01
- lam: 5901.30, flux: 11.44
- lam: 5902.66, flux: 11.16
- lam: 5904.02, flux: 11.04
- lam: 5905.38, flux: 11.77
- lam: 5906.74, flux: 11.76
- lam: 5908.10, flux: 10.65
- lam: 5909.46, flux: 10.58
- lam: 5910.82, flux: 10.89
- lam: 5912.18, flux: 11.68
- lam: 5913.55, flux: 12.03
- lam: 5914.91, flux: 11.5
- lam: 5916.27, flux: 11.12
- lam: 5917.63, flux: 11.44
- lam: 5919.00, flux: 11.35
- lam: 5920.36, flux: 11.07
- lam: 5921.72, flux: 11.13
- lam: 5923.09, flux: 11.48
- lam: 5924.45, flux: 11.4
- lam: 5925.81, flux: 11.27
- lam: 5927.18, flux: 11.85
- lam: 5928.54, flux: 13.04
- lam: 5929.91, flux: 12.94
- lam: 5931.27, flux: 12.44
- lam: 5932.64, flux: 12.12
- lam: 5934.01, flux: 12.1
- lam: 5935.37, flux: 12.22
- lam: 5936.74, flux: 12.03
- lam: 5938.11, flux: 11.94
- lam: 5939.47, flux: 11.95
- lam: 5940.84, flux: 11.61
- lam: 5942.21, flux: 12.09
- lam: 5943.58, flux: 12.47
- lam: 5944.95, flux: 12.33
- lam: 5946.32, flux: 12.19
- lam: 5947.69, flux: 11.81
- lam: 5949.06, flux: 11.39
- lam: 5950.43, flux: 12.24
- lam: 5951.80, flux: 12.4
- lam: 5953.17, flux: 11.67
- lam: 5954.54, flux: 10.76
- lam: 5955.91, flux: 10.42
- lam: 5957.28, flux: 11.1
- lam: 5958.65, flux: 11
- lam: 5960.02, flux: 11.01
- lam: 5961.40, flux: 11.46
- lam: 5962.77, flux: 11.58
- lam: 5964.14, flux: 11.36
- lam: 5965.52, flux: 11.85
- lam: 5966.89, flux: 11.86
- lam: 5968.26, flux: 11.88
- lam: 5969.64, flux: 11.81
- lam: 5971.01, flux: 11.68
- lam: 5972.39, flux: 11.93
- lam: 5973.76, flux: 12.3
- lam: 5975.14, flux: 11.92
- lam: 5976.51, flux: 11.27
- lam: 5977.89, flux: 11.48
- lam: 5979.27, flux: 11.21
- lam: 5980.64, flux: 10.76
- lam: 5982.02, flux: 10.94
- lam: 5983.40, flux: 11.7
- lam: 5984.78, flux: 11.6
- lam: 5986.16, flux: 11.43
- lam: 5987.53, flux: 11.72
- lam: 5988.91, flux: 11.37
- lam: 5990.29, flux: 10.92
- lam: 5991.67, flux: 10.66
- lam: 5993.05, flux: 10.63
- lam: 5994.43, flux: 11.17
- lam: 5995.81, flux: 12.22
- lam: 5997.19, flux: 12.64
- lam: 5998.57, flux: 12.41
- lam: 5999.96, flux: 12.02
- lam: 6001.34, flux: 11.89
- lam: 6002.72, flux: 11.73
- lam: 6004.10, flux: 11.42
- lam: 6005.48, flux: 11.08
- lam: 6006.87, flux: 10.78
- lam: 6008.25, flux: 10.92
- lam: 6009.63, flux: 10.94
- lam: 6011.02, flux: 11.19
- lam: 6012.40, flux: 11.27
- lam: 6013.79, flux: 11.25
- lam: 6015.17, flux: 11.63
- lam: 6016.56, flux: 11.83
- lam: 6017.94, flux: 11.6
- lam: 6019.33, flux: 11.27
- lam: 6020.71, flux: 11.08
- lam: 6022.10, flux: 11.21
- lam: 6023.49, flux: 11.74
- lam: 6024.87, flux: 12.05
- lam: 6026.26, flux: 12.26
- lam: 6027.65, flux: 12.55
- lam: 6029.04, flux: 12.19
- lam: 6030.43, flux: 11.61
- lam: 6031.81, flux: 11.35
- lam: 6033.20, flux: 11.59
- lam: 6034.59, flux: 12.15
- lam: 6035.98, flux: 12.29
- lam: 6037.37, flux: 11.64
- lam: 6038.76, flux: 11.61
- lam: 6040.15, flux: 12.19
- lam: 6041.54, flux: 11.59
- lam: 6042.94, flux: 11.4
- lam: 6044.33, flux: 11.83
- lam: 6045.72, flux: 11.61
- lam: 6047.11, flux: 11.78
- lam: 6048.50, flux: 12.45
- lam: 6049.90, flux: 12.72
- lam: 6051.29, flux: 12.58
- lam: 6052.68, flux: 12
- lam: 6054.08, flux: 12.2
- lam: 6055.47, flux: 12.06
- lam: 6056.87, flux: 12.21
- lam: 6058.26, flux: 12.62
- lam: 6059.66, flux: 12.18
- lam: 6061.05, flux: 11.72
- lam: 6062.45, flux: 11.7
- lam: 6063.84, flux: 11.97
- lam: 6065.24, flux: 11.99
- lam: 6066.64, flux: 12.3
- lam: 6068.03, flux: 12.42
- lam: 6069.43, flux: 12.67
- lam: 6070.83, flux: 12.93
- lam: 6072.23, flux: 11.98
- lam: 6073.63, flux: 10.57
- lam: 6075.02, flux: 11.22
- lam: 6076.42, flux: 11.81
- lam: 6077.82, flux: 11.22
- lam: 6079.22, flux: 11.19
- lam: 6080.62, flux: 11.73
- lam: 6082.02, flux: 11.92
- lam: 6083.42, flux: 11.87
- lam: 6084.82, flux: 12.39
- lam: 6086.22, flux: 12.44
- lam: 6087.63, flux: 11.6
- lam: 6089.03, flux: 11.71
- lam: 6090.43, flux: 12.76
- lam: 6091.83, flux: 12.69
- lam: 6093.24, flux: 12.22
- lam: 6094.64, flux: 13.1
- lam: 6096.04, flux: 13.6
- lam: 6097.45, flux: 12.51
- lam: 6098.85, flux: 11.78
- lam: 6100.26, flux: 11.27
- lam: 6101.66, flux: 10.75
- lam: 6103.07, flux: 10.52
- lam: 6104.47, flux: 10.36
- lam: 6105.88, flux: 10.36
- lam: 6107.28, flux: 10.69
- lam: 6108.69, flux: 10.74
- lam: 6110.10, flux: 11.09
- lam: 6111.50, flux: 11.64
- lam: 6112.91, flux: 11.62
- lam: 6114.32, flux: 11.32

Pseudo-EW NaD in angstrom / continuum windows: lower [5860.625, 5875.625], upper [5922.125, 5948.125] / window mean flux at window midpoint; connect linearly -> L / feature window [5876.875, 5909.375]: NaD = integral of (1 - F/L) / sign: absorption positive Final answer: 3.1 angstrom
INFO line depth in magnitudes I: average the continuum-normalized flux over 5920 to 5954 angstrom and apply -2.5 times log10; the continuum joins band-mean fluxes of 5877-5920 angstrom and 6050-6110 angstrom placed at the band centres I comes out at -0.08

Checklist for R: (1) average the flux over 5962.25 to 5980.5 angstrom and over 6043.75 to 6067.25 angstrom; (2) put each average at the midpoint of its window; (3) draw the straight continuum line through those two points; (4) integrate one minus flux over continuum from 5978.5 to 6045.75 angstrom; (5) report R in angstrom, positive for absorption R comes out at 1.9 angstrom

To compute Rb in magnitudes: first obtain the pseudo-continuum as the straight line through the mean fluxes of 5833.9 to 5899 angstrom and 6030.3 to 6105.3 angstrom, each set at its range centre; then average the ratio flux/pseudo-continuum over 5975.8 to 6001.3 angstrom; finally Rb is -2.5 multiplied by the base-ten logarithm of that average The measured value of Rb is 0.026 mag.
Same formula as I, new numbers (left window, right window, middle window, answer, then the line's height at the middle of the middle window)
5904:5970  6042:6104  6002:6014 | 0.062 mag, 11.8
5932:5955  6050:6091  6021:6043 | 0.015 mag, 12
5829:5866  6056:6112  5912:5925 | 0.052 mag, 12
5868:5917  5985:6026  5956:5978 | -0.023 mag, 11.3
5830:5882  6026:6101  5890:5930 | 0.083 mag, 12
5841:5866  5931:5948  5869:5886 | 0.028 mag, 12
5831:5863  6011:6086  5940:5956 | 0.012 mag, 12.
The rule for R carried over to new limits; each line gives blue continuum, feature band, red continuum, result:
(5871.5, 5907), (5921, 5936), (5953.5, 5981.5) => -1.07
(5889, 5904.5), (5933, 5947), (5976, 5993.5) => -1.75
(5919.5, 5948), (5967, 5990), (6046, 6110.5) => 0.75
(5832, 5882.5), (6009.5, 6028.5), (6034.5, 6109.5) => 0.48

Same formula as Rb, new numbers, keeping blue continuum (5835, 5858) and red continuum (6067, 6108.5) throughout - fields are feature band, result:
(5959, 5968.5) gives 0.04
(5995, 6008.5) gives 0.02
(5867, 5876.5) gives 0.01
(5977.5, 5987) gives 0.06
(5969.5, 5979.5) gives 0.02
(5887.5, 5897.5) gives 0.23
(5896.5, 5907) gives 0.09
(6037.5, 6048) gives 0.01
